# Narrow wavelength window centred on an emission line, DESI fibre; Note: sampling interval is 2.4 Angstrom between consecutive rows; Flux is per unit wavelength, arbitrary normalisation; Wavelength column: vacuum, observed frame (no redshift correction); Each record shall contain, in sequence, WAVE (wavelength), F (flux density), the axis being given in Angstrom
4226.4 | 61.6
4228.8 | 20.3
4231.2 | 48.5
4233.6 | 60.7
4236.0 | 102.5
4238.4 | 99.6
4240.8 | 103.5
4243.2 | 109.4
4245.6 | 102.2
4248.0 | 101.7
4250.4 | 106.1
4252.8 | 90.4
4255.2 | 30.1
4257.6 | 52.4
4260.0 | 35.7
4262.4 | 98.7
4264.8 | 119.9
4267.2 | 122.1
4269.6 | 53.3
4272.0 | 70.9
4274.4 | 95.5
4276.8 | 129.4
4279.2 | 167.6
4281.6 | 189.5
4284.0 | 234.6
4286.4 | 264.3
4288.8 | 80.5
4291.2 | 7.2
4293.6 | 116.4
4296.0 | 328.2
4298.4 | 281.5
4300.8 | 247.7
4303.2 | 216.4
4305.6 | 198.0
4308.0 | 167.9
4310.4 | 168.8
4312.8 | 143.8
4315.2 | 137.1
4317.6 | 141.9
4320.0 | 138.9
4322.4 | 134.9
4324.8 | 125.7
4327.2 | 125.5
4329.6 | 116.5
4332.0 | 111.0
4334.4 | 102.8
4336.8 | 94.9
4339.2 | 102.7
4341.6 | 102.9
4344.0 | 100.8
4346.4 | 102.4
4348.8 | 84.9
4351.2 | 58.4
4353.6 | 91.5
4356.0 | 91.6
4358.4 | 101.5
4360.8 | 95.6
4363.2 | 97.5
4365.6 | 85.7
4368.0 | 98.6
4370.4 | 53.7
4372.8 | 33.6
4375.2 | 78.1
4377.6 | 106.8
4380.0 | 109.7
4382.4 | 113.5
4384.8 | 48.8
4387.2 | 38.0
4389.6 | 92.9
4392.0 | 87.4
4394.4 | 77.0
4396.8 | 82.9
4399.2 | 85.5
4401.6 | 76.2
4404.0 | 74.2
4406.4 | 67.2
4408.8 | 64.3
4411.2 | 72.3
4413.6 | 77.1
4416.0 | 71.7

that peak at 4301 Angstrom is Lyman alpha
